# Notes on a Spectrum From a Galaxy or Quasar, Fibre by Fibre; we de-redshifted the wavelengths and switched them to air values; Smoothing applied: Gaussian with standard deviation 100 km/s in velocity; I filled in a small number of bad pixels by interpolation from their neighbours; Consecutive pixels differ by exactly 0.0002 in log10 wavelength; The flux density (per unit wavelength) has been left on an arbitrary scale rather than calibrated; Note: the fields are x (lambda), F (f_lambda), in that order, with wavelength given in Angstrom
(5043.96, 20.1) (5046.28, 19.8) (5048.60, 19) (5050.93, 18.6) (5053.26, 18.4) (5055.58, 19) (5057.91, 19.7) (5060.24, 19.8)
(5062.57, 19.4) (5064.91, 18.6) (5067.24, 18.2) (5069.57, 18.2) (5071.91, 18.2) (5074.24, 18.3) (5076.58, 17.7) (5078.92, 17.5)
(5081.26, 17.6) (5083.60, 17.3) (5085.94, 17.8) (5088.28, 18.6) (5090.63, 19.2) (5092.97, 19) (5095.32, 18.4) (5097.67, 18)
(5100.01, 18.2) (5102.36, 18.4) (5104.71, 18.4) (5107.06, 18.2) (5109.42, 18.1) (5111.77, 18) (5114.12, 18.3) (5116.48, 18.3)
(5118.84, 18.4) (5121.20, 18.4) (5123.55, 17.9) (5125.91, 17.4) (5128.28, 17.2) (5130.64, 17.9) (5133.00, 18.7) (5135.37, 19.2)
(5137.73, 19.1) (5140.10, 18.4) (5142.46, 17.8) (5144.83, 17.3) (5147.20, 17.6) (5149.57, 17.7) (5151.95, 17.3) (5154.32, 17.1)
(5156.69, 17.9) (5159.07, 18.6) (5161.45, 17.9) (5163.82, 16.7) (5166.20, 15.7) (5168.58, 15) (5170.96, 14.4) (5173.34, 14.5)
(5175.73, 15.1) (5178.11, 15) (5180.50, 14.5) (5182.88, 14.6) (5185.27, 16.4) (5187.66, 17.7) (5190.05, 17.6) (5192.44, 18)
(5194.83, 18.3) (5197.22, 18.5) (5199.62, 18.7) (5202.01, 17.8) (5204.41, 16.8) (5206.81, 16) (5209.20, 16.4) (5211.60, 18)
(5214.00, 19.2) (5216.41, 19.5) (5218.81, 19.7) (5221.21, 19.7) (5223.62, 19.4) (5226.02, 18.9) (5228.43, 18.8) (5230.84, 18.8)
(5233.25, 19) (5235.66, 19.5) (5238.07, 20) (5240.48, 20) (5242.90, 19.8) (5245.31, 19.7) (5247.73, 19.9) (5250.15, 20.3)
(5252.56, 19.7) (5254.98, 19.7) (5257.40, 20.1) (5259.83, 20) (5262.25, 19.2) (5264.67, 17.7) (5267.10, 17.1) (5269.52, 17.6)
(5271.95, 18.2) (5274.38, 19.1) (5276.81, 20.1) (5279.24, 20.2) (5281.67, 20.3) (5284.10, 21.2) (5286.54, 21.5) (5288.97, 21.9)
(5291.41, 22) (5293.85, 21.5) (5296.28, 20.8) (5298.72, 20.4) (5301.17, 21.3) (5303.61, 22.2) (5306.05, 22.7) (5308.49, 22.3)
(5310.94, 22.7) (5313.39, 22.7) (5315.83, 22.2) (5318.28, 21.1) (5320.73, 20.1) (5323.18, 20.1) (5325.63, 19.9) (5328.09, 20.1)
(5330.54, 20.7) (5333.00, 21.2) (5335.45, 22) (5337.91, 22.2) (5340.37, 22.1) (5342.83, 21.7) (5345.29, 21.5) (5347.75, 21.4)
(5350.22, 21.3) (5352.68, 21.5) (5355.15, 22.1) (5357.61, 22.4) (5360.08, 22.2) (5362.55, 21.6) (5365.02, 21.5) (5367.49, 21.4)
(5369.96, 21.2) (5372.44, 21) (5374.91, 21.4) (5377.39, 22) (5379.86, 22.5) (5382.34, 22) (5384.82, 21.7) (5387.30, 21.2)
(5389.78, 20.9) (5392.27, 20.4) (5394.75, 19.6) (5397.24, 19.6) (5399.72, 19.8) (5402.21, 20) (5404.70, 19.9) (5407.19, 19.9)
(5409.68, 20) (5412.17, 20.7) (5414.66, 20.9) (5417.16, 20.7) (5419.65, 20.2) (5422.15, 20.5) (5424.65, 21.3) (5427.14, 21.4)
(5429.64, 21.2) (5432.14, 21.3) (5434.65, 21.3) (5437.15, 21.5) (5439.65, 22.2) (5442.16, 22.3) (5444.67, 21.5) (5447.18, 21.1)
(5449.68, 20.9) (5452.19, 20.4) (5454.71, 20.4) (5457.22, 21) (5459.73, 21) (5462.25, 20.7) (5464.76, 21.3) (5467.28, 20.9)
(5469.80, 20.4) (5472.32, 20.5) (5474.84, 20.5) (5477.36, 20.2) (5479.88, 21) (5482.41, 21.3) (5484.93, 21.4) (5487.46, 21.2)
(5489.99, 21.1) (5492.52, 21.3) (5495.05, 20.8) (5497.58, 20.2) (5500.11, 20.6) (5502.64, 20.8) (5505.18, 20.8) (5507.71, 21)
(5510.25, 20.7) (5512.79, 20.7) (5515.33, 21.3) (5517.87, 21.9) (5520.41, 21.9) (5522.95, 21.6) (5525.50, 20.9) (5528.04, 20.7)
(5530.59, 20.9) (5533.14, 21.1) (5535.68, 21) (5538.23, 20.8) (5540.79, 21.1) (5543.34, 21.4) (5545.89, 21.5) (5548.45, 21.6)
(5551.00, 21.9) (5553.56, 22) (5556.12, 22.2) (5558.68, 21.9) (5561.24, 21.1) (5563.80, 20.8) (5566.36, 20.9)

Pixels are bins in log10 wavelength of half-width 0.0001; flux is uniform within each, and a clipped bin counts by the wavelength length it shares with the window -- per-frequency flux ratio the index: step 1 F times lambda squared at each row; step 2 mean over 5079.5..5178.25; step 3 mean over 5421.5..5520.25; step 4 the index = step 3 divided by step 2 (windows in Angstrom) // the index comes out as 1.36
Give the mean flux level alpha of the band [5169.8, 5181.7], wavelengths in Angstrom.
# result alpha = 14.7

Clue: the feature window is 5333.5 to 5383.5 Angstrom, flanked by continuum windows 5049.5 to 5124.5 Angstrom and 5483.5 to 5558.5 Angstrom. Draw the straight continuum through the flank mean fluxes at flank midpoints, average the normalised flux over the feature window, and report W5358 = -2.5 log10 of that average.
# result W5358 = -0.08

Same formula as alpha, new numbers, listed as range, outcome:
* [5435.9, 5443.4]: 22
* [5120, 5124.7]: 18.2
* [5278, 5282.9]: 20.3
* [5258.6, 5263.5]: 19.6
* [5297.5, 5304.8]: 21.3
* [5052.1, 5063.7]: 19.3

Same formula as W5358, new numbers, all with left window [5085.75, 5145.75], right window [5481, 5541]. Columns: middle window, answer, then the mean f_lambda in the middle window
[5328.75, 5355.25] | -0.09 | 21.6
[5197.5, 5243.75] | 0.02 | 18.7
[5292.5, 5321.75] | -0.11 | 21.7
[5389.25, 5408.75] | 0.02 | 20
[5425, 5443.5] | -0.06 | 21.6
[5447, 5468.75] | -0.01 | 20.8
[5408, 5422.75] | -0.01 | 20.5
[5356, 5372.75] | -0.09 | 21.7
